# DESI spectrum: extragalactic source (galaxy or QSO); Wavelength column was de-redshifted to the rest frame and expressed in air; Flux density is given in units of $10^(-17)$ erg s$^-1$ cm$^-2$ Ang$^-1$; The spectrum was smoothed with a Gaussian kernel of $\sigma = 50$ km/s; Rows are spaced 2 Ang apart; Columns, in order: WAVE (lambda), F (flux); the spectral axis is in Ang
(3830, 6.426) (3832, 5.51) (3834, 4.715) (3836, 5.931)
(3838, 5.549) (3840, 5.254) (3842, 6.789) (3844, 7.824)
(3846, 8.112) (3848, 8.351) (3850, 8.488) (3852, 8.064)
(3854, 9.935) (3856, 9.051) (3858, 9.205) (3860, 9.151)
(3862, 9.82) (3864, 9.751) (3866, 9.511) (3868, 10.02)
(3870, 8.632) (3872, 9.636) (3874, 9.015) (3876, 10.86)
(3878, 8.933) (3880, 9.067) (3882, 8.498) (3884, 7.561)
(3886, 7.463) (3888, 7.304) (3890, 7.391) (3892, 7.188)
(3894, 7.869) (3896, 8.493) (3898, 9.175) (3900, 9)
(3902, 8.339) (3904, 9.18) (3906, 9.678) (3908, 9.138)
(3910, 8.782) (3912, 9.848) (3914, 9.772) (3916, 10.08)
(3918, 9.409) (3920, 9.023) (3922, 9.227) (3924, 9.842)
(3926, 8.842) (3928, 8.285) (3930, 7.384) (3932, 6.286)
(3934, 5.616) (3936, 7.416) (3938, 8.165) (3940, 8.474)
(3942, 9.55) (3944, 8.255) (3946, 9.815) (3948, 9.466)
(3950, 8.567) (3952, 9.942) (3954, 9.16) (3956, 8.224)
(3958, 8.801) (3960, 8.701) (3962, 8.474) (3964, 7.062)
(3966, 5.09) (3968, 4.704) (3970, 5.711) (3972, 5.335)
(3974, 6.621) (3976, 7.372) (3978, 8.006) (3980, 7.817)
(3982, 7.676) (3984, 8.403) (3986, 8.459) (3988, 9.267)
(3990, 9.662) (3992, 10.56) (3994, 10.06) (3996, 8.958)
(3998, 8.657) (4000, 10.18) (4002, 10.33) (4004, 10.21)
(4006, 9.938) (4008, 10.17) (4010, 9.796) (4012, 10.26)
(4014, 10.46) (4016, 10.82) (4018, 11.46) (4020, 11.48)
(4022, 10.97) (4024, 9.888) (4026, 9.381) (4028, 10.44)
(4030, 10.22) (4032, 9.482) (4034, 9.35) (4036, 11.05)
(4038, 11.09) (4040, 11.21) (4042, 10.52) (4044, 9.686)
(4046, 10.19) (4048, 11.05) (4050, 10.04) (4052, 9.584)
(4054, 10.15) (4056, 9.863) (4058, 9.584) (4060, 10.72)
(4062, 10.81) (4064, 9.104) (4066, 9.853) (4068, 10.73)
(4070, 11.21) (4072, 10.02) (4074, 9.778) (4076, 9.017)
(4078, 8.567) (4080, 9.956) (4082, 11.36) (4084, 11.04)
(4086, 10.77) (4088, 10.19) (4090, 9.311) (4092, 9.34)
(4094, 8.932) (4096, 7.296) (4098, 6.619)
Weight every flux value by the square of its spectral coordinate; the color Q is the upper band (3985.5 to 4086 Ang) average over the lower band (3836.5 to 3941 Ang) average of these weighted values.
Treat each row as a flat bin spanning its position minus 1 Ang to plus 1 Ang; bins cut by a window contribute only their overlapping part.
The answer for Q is 1.28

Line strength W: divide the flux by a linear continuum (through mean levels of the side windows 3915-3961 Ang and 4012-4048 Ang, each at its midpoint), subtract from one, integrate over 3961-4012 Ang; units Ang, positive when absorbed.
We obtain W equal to 6.68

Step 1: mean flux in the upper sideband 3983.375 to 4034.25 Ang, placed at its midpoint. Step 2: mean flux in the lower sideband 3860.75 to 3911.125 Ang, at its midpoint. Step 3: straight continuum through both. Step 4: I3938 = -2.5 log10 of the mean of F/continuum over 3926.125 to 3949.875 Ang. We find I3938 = 0.15 mag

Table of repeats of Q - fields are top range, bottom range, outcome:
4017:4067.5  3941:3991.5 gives 1.33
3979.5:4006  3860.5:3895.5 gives 1.13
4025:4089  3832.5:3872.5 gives 1.39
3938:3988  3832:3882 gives 1.00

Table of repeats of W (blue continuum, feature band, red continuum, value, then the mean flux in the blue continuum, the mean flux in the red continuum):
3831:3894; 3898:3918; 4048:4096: -1.8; 8.14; 9.96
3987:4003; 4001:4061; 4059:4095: -2.8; 9.71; 10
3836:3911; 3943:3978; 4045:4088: 5.7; 8.51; 10.2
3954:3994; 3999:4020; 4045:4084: -4.2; 7.78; 10.1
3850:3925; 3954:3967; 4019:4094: 2.3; 8.99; 10.2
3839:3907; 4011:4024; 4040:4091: -1.4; 8.61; 10.1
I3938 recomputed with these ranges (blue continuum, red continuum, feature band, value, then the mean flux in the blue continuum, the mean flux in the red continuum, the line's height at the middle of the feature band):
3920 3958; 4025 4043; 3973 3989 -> 0.170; 8.5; 10.3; 9.3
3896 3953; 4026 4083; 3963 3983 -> 0.384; 8.8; 10.2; 9.3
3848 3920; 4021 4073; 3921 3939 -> 0.178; 8.94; 10.2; 9.31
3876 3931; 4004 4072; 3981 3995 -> 0.066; 8.73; 10.3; 9.73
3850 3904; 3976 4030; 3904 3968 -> 0.083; 8.81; 9.71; 9.23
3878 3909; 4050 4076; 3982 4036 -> -0.044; 8.37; 10.1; 9.53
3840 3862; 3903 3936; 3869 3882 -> -0.093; 8.41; 8.73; 8.53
